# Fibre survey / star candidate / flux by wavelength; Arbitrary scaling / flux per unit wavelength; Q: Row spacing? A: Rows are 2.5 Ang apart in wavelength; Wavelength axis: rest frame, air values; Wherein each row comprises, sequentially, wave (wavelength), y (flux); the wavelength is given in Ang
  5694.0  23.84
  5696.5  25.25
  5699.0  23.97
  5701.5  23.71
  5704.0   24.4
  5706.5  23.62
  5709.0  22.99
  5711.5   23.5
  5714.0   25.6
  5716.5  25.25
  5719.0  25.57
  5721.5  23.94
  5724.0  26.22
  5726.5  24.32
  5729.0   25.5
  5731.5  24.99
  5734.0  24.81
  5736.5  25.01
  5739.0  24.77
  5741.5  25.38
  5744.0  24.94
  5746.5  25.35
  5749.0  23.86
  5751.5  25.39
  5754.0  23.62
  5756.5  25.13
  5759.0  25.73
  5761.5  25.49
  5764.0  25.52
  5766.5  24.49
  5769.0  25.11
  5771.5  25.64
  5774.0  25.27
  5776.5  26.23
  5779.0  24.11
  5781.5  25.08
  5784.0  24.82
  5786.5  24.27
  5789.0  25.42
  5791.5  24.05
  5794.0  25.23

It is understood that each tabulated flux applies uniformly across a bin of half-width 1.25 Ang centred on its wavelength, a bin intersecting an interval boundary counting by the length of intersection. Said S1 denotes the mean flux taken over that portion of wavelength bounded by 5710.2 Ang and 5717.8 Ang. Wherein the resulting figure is 24.8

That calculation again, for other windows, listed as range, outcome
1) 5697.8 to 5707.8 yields 23.9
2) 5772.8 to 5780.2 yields 25.2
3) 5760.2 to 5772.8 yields 25.3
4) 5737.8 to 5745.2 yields 25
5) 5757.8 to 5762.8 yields 25.6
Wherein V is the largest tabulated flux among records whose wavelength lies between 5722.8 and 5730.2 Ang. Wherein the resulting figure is 26.22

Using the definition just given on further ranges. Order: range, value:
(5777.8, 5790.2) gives 25.42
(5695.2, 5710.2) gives 25.25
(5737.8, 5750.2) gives 25.38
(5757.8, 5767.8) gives 25.73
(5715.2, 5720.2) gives 25.57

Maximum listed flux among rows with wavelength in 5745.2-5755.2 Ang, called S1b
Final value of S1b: 25.39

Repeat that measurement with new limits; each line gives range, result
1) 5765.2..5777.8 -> 26.23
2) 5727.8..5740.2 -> 25.5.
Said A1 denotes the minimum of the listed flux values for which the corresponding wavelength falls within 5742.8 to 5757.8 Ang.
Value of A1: 23.62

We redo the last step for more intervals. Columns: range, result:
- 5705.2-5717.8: 22.99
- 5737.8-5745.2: 24.77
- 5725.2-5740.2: 24.32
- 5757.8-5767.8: 24.49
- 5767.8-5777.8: 25.11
